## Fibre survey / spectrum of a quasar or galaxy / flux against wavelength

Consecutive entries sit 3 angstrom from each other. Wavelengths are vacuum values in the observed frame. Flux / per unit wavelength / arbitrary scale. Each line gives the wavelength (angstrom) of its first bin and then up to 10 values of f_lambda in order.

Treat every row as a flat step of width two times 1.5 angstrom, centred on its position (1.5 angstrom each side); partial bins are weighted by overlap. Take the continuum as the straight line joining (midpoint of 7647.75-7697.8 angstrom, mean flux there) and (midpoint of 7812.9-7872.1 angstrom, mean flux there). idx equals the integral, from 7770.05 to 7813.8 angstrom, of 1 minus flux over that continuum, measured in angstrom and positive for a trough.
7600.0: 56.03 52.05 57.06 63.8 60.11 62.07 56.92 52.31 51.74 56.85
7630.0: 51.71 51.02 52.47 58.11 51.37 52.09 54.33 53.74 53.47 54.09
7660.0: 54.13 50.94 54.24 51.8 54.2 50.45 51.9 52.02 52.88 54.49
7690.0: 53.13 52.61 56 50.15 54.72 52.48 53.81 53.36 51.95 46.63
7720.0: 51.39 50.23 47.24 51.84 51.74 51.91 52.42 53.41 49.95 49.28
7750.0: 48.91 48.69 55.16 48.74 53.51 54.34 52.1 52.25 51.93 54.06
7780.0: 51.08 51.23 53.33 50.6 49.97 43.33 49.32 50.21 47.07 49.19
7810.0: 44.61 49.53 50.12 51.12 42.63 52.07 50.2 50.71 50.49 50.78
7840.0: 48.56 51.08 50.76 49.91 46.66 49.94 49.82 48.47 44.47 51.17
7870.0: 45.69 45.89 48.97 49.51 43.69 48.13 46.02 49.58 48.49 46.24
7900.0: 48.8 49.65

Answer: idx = 0.47 angstrom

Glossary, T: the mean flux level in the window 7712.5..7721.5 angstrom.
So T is 50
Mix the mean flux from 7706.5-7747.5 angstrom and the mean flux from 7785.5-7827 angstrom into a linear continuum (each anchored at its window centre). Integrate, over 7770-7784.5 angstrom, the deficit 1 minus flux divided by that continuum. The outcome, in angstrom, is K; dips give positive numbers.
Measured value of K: -0.7 angstrom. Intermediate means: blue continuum 51.1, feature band 52.1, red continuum 48.7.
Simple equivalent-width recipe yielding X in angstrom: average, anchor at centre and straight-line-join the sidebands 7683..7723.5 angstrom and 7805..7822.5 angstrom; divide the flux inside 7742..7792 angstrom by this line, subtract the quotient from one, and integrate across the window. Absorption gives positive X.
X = -1.6 angstrom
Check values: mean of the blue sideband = 52.5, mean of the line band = 51.5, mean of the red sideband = 48.1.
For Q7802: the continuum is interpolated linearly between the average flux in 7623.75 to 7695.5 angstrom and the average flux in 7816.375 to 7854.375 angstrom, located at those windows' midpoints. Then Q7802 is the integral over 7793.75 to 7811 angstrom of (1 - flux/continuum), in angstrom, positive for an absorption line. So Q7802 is 1.0 angstrom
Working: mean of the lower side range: 53.1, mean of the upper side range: 49.6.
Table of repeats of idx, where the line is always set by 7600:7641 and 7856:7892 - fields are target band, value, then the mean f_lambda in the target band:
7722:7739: 0.45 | 50.9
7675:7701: 0.41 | 52.8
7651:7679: 0.78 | 52.9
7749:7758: 0.11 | 50.9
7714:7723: 0.50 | 49.7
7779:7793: -0.23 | 51.3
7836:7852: -0.42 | 49.9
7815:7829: 0.04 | 49.2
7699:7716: 0.07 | 52.8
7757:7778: -0.57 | 52.4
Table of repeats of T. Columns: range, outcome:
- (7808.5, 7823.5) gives 47.6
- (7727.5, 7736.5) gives 51.8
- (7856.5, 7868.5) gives 48.5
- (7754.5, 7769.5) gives 52.8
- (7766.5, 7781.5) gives 52.3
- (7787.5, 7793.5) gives 50.3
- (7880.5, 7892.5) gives 46.9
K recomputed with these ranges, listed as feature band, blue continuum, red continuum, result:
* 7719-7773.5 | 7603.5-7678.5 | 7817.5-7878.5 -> 0.38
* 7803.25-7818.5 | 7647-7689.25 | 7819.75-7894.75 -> 0.40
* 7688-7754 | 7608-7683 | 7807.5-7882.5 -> 0.80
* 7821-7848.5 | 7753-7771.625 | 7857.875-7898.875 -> -0.28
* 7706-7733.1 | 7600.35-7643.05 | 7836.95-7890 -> 0.88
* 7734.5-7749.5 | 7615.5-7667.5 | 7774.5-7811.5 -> -0.07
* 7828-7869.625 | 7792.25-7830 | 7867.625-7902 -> -1.26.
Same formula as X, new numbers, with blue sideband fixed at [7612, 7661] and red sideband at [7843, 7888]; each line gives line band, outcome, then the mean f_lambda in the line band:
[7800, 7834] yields 0.4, 48.9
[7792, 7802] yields 0.4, 47.8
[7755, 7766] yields -0.4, 52.8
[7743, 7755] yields 0.4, 49.4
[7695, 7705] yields -0.1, 53.3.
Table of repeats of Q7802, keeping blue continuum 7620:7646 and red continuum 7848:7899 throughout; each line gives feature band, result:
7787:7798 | 0.3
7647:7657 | -0.2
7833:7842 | -0.3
